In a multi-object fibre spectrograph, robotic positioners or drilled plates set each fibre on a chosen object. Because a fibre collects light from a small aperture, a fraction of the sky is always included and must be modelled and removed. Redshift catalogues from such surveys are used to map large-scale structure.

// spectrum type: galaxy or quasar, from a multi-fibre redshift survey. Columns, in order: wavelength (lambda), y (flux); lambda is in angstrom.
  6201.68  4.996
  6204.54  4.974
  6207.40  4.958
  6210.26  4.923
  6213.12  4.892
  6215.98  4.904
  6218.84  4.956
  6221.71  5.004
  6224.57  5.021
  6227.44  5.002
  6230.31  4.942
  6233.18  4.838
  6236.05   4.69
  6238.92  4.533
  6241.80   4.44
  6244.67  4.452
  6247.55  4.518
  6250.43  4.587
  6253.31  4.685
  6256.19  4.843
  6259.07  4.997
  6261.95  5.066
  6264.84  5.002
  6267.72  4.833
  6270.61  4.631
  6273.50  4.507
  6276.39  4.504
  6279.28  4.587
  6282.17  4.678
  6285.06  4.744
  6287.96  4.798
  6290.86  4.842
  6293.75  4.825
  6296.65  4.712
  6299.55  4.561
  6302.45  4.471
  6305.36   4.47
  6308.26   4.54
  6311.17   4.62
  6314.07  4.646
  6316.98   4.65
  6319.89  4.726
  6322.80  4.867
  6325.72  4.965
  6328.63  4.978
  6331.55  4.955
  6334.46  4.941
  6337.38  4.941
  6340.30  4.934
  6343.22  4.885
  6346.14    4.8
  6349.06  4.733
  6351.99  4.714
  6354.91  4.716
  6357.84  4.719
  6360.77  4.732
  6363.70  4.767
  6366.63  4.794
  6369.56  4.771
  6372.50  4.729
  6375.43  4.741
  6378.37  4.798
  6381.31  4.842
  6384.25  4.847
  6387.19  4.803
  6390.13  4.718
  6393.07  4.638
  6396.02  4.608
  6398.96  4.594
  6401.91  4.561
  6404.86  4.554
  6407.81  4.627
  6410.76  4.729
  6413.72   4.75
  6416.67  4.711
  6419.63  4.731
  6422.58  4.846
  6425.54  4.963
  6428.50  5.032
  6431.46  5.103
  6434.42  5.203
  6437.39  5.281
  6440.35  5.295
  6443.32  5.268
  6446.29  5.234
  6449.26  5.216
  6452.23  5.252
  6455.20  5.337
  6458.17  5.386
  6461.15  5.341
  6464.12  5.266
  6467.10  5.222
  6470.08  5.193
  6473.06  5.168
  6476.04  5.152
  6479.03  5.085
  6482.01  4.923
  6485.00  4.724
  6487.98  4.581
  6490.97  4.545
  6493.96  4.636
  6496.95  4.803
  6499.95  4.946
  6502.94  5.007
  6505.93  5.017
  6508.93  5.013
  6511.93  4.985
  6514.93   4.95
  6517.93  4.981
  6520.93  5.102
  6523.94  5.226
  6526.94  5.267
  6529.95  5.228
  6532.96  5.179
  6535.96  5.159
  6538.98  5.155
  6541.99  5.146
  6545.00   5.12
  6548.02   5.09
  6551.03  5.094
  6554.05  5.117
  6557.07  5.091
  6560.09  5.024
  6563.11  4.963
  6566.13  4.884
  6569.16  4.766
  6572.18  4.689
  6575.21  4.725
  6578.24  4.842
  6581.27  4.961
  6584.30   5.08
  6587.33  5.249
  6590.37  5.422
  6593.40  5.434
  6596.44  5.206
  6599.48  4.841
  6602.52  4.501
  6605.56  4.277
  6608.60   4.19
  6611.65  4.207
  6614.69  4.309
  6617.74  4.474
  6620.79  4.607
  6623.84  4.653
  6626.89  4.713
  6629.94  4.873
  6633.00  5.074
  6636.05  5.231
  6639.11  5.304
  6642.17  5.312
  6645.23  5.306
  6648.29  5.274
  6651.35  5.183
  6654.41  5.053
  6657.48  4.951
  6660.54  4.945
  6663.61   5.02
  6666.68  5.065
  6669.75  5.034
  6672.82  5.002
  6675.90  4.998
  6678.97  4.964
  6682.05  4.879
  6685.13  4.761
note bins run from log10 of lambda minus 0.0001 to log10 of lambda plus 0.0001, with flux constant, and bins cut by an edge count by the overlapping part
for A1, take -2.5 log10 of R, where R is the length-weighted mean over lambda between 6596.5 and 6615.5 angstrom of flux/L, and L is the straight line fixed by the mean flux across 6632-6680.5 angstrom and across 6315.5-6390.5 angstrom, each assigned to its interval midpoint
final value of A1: 0.14 mag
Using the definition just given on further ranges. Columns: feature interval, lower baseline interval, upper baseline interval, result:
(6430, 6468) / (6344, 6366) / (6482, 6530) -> -0.09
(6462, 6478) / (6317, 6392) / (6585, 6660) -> -0.08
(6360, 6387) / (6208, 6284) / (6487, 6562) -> 0.02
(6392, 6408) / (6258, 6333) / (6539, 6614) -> 0.05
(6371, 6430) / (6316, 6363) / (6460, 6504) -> 0.03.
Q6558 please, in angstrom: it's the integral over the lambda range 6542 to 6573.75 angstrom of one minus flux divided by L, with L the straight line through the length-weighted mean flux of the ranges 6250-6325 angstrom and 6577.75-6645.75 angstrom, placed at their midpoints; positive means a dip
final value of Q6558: -0.99 angstrom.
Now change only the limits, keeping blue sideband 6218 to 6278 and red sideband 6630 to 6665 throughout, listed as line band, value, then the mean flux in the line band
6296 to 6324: 1.15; 4.62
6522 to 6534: -0.47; 5.22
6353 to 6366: 0.35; 4.74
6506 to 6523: 0.00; 5.01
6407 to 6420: 0.54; 4.71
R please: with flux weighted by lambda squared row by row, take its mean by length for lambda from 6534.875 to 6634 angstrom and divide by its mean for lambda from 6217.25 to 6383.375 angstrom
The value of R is 1.1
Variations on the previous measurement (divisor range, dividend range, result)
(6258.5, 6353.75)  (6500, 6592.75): 1.14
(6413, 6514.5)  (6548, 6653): 1.02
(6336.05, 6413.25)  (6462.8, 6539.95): 1.10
